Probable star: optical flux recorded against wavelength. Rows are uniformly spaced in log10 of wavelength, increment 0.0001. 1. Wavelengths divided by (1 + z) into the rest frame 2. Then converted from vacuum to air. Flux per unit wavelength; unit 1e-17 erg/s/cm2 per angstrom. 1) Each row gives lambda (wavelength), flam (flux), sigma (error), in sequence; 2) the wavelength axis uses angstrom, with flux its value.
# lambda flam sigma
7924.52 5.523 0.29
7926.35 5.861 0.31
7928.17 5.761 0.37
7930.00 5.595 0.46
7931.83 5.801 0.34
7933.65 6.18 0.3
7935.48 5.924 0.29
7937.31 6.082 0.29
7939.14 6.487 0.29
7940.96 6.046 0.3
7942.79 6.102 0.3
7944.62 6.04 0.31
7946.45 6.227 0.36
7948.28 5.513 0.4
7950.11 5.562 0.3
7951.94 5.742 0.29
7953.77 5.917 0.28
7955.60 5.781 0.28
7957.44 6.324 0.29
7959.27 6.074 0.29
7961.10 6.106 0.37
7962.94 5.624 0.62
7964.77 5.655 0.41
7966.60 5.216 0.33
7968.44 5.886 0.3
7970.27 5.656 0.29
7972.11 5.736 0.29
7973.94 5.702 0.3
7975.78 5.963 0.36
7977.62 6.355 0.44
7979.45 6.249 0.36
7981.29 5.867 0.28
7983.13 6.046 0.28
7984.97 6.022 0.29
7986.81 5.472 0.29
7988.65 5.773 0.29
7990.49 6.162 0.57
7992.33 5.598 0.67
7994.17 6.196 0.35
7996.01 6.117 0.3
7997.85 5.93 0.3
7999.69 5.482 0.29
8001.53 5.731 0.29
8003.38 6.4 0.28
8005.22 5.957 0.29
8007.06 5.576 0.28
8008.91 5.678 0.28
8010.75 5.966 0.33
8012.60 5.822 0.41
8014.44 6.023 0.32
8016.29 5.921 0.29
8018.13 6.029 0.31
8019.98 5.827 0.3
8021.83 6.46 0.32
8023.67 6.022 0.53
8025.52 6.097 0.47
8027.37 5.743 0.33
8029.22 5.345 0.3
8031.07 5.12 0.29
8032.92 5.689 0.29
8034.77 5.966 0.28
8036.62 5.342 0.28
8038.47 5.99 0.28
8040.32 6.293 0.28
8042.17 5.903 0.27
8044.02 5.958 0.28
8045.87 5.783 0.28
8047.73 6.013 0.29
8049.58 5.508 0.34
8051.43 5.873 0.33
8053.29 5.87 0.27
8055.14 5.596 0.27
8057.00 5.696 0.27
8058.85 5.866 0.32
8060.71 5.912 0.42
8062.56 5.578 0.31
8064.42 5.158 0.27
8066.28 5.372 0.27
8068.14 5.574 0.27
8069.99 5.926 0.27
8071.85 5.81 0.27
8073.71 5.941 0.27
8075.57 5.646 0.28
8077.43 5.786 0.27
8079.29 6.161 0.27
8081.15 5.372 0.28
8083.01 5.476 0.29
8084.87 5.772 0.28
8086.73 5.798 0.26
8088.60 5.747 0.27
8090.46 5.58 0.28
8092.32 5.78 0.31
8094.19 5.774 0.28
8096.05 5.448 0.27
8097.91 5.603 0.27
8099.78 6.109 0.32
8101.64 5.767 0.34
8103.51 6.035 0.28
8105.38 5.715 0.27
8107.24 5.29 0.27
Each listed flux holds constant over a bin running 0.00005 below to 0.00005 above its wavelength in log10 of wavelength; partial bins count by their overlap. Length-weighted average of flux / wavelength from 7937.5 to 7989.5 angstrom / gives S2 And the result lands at 5.9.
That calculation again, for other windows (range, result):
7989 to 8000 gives 5.93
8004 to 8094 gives 5.78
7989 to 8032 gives 5.88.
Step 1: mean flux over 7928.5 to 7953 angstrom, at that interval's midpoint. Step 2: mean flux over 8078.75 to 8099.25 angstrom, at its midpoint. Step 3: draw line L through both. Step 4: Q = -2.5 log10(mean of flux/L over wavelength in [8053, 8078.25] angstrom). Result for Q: 0.006 mag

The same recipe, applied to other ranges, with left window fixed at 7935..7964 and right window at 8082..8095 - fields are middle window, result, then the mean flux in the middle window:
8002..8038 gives 0.00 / 5.84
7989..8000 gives -0.01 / 5.93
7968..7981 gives 0.00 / 5.94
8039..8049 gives -0.03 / 5.98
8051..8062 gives -0.01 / 5.79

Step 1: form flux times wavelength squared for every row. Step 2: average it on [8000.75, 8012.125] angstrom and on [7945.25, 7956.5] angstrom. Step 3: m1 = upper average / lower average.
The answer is 1.0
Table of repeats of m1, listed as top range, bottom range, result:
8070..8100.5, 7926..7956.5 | 1.00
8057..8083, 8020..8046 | 0.98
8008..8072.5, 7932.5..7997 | 1.00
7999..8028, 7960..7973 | 1.05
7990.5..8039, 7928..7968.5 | 1.01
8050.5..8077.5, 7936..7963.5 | 0.98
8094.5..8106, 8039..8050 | 0.99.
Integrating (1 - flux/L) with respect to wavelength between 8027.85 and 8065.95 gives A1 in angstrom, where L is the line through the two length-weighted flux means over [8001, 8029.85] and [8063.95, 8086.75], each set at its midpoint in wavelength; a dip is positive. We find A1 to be 0.5 angstrom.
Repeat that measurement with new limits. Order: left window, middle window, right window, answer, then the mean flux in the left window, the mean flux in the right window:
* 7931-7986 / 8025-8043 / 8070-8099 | 0.20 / 5.93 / 5.72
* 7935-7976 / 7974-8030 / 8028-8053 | -1.08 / 5.88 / 5.76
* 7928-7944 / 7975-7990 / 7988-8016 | -0.11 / 6.01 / 5.9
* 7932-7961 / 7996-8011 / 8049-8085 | 0.01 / 6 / 5.7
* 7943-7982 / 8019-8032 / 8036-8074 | -0.01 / 5.87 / 5.76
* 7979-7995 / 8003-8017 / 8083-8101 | -0.06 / 5.92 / 5.72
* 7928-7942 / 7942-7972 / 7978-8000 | 0.68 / 6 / 5.93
